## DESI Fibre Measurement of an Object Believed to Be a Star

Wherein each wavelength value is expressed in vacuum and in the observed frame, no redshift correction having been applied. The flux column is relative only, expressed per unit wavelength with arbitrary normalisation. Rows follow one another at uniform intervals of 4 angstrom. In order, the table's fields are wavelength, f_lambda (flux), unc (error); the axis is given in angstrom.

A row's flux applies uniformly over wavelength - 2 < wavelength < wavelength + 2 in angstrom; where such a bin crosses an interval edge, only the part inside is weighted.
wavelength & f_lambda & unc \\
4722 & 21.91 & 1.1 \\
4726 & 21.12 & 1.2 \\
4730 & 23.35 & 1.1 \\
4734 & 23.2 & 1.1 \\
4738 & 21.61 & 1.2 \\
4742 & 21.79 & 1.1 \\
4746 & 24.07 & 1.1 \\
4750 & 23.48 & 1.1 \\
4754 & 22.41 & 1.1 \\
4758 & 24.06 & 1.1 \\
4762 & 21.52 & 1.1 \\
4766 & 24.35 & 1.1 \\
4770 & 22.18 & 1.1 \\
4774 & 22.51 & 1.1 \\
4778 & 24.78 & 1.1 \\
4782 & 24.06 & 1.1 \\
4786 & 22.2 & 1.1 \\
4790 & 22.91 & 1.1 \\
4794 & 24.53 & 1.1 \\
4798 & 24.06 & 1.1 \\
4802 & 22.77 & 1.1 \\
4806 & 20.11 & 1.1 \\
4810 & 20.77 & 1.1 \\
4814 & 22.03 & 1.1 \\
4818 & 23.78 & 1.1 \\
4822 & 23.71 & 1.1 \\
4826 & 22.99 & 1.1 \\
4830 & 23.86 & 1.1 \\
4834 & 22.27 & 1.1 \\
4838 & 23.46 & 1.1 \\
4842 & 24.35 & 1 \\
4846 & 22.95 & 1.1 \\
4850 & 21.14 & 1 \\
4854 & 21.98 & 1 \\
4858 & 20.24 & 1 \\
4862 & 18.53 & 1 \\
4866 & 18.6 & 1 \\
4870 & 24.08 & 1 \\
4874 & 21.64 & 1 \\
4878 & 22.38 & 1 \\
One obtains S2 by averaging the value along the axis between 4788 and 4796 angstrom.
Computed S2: 23.7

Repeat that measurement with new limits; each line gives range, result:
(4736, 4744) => 21.7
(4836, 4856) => 22.8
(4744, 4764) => 23.1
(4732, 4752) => 22.8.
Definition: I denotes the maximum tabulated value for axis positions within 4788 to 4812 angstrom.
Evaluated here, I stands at 24.53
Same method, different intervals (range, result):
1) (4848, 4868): 21.98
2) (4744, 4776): 24.35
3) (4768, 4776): 22.51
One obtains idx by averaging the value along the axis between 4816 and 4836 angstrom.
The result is 23.3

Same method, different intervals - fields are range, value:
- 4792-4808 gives 22.9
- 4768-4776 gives 22.3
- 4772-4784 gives 23.8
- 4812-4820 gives 22.9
